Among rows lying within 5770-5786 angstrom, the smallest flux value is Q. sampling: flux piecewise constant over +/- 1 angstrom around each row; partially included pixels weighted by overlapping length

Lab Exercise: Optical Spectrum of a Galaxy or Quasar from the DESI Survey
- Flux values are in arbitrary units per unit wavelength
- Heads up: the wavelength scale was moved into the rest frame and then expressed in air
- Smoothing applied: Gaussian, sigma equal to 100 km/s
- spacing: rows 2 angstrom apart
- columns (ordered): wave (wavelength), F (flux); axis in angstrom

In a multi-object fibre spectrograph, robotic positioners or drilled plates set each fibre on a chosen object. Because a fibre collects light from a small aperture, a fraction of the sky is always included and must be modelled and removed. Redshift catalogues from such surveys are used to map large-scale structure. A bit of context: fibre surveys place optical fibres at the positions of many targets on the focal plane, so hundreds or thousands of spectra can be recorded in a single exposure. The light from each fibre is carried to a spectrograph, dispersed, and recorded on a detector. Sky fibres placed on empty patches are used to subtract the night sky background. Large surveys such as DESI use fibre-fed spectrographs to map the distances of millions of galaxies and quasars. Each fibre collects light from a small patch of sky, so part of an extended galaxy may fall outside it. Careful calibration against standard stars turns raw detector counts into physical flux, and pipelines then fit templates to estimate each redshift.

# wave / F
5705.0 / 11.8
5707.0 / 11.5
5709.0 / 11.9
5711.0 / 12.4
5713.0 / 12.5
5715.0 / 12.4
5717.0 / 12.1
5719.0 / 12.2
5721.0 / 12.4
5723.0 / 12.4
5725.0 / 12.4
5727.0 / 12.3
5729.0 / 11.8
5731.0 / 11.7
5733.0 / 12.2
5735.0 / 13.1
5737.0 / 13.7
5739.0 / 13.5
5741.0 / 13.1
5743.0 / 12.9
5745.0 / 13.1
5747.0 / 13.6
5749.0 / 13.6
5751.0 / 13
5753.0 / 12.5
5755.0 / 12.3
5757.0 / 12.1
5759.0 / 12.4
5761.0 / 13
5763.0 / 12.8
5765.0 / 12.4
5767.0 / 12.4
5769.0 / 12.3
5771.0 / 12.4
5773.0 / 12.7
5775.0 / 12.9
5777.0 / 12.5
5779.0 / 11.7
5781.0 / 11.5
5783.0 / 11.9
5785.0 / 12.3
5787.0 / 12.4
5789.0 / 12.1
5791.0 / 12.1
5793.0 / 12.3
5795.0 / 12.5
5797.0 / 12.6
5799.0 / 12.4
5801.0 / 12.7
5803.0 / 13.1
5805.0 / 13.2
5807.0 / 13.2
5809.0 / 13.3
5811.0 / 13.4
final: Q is 11.5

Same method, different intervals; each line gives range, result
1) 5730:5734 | 11.7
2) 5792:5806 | 12.3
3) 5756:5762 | 12.1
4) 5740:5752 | 12.9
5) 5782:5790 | 11.9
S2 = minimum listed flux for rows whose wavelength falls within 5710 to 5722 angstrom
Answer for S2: 12.1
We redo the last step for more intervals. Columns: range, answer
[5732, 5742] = 12.2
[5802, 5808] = 13.1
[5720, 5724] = 12.4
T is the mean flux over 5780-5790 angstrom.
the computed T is 12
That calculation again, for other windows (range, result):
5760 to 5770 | 12.6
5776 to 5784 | 11.9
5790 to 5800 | 12.4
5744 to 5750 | 13.4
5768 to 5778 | 12.6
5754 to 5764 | 12.5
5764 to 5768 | 12.4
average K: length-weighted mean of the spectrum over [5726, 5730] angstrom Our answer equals 12.1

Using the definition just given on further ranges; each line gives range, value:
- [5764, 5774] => 12.4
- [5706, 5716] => 12.1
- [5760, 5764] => 12.9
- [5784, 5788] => 12.4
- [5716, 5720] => 12.1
